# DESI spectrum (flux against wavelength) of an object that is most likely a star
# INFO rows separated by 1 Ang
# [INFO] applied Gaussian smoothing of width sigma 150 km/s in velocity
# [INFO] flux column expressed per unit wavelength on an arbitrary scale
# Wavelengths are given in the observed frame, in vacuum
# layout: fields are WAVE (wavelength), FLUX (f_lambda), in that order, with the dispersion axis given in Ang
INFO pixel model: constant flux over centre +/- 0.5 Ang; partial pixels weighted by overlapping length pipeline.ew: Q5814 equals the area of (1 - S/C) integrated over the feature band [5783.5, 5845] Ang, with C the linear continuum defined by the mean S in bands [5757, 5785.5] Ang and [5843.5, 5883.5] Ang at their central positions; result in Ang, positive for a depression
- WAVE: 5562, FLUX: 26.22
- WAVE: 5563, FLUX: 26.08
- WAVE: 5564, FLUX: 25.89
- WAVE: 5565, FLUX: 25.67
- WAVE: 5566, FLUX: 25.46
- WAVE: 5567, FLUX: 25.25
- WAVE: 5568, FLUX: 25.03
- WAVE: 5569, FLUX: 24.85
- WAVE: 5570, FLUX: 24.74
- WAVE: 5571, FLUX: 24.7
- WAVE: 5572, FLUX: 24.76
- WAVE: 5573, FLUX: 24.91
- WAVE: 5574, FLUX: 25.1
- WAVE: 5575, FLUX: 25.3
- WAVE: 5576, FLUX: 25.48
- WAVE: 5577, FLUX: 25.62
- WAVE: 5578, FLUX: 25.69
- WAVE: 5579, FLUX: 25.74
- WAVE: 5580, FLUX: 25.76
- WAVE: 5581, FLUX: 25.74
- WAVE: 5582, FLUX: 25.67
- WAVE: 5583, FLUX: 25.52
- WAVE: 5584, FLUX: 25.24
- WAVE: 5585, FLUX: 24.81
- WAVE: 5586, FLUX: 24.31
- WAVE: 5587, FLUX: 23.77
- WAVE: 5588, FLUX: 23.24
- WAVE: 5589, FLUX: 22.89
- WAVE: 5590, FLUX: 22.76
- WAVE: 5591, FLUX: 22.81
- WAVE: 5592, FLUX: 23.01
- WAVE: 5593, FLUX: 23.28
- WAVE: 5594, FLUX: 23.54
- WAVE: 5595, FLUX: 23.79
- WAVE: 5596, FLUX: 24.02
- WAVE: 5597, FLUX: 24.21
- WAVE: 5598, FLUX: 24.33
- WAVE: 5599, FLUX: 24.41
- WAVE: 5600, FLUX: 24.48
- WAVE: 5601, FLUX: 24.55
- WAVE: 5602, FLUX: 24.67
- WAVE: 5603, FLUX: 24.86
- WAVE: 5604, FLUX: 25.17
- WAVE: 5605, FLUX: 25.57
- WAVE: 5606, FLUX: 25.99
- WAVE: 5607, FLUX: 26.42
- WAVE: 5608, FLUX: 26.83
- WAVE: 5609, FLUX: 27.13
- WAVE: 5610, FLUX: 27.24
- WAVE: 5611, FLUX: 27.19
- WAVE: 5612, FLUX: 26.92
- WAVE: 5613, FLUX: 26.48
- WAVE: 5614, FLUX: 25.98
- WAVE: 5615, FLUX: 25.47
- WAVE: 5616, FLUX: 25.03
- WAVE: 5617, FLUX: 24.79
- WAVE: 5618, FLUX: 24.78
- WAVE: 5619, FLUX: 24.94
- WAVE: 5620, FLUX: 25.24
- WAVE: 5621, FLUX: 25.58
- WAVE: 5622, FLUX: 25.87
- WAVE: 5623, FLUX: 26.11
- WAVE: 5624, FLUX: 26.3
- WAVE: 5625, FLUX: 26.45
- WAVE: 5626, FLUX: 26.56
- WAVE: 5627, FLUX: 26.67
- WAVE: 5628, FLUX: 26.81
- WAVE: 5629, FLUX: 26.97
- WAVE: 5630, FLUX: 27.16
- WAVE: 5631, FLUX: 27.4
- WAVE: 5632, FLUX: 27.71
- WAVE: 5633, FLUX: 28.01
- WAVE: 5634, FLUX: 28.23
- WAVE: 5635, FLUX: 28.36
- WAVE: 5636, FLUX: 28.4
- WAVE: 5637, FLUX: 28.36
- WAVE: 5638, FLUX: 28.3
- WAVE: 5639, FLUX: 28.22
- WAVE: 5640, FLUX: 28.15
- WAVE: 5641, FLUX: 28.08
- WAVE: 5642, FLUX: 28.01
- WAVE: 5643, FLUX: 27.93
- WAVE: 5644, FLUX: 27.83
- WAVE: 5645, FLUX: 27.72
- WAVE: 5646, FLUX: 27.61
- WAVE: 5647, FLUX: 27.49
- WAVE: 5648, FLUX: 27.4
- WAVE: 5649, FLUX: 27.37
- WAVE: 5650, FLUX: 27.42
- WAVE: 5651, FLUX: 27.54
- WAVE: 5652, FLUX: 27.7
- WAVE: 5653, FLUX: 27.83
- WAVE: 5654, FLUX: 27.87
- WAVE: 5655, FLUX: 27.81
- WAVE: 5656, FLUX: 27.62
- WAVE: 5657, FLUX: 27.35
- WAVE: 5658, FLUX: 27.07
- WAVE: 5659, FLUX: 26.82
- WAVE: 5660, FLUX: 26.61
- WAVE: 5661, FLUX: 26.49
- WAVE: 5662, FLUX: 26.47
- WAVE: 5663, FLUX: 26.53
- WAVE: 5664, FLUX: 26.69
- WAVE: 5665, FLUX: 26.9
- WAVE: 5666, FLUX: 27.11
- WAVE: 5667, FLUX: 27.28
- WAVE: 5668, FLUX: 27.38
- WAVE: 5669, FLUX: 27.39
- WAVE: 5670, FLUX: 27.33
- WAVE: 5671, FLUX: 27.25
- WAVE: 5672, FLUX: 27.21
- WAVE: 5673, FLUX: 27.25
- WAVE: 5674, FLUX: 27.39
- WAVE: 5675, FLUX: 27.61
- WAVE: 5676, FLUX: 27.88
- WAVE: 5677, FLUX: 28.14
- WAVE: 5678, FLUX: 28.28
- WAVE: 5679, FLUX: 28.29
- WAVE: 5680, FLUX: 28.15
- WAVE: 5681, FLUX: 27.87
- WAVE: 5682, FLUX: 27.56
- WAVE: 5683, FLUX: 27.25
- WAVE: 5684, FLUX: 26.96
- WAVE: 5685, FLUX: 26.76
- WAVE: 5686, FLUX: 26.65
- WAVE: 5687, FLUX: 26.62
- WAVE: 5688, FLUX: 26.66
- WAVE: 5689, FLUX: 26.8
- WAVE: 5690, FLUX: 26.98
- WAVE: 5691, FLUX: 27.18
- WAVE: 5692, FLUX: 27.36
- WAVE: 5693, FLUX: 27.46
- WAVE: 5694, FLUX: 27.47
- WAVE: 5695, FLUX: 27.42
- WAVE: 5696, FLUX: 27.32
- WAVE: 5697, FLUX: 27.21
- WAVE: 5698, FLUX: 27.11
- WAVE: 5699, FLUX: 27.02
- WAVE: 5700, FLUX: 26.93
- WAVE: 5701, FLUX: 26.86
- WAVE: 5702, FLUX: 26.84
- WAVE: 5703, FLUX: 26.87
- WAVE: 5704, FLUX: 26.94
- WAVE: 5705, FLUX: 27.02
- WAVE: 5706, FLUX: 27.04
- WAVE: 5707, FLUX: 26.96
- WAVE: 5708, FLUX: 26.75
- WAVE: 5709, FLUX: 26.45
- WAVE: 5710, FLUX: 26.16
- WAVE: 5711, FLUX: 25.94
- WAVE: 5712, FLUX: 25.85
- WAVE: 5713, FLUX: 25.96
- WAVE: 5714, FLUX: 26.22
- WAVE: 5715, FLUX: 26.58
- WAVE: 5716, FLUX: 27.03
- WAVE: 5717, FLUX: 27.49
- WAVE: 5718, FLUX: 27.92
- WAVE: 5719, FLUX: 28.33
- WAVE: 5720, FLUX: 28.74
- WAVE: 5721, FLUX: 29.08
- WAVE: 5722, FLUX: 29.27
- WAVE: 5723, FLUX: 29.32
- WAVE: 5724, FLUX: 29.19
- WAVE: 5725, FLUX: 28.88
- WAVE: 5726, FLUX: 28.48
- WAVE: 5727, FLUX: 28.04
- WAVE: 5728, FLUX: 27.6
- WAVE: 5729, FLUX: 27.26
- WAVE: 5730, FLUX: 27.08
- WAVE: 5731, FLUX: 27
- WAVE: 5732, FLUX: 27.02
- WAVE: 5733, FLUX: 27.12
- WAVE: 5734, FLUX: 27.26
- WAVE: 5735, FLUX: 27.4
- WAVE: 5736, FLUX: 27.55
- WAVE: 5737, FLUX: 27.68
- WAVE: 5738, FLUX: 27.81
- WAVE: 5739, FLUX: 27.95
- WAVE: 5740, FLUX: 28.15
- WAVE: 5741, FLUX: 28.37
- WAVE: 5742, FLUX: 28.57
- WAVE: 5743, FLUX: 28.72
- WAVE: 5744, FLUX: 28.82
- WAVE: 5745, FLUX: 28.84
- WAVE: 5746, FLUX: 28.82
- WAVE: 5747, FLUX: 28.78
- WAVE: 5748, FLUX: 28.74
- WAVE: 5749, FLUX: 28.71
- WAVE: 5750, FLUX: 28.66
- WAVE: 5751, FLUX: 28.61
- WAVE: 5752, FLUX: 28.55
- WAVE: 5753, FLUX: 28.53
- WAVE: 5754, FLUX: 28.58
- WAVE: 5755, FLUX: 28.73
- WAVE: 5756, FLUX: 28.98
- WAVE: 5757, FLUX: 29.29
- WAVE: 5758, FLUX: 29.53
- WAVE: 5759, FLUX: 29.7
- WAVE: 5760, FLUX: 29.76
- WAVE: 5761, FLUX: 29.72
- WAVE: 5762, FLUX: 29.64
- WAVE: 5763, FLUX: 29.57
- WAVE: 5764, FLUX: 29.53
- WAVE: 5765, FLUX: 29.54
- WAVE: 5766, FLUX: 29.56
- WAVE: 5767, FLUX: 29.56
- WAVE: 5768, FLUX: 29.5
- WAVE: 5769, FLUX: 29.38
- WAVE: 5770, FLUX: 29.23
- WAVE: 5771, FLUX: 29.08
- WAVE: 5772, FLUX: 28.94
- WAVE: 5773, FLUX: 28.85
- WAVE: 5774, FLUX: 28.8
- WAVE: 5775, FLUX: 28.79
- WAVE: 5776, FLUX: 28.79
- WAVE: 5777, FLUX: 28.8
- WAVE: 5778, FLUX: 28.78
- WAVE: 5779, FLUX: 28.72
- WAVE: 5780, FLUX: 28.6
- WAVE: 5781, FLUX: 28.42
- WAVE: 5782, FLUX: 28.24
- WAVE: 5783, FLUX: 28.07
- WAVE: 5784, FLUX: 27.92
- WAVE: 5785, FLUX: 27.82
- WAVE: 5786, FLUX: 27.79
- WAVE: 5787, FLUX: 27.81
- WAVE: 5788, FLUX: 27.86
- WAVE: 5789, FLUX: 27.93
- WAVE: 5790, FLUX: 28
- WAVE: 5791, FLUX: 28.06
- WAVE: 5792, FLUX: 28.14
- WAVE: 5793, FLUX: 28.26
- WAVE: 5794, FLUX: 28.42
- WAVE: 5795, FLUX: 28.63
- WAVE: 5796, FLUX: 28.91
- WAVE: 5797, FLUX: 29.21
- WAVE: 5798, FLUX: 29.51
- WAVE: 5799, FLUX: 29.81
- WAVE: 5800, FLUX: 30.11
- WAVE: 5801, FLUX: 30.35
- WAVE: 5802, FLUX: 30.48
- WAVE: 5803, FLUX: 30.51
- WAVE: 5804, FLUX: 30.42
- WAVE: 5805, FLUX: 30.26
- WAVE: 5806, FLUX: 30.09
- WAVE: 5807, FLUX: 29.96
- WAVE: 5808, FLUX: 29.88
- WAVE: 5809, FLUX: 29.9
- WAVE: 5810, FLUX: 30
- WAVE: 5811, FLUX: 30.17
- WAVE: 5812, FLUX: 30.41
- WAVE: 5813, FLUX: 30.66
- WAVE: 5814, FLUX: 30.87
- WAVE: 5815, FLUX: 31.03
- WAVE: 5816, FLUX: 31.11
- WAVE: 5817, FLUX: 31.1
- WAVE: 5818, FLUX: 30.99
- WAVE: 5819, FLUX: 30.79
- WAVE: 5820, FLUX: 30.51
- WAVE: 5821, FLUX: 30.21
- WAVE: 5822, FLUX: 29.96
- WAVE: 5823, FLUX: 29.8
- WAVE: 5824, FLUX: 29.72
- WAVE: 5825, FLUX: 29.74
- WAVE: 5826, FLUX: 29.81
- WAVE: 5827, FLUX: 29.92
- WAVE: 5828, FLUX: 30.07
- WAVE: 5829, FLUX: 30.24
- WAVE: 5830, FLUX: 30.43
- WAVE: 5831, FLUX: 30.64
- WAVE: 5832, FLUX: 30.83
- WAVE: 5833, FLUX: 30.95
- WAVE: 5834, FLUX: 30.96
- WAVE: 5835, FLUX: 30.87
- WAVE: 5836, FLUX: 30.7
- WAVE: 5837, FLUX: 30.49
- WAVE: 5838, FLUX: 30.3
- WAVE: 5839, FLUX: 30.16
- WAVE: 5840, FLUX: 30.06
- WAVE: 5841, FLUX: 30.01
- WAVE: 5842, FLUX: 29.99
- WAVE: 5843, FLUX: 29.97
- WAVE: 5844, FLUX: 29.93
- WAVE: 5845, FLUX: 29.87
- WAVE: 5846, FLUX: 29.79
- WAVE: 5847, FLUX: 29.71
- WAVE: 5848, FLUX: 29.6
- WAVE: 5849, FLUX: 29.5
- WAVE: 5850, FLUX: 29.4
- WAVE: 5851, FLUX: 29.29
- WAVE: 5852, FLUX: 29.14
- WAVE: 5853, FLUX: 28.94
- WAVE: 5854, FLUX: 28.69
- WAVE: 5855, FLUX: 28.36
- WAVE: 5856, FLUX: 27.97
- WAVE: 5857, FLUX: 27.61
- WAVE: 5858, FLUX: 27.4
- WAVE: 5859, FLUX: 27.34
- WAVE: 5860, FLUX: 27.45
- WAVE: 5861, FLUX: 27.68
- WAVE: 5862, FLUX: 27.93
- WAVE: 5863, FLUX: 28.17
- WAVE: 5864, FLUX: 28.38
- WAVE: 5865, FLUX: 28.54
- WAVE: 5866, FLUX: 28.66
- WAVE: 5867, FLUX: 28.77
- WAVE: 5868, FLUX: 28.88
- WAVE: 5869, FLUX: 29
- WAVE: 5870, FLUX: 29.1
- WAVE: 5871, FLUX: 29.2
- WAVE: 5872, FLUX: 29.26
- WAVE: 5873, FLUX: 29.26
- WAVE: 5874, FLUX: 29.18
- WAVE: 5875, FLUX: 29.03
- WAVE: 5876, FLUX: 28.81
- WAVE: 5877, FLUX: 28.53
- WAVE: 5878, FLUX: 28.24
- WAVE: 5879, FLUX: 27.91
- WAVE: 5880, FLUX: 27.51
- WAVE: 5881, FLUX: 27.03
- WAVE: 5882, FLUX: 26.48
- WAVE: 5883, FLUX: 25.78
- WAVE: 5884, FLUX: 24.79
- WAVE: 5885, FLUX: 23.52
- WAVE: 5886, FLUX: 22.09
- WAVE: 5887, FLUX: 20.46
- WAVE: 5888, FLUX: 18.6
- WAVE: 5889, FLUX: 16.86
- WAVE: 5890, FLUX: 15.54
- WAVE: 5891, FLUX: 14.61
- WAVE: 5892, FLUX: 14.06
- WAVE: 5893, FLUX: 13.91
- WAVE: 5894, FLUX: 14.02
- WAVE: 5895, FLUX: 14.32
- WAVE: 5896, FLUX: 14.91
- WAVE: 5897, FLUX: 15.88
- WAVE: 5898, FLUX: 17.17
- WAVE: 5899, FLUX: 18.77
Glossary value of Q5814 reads -2.2 Ang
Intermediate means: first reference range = 29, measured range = 29.8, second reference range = 28.5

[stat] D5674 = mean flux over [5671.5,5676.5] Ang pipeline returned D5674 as 27.5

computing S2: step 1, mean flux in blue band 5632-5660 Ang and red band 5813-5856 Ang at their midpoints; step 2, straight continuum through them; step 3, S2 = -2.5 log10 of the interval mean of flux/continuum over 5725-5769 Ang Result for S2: 0.02 mag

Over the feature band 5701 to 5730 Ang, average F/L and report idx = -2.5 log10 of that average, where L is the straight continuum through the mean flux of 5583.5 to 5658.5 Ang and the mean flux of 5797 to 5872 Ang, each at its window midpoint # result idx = 0.01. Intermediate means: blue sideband 26.2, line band 27.4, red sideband 29.7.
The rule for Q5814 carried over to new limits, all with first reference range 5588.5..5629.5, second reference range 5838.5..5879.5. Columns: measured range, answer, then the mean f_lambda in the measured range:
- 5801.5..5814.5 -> -1.0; 30.3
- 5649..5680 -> -1.5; 27.4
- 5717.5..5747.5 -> -1.2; 28.2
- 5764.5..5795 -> -0.9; 28.6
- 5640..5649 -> -0.7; 27.8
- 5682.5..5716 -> -0.3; 26.8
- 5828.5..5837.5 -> -0.7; 30.7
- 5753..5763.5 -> -0.7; 29.3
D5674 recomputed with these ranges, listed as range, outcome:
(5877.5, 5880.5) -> 27.9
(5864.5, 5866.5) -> 28.6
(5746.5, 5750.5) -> 28.7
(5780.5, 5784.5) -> 28.2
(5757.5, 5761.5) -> 29.7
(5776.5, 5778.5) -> 28.8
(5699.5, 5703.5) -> 26.9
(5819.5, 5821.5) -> 30.4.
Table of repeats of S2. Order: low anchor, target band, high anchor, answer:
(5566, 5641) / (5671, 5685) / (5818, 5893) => -0.054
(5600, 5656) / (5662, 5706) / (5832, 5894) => -0.013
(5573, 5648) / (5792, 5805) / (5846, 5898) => -0.159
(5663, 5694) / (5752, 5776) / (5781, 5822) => -0.015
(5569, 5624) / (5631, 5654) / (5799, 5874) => -0.078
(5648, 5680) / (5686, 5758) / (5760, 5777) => 0.029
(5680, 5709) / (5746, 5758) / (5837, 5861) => -0.036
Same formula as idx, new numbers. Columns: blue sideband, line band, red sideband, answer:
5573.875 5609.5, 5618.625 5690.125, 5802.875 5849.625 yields -0.04 mag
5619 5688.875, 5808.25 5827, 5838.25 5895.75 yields -0.14 mag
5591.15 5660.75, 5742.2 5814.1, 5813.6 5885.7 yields -0.03 mag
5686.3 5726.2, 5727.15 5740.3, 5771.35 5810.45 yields 0.01 mag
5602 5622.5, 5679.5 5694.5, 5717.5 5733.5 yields 0.01 mag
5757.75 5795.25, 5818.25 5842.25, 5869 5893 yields -0.14 mag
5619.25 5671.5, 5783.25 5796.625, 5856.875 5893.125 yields -0.07 mag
